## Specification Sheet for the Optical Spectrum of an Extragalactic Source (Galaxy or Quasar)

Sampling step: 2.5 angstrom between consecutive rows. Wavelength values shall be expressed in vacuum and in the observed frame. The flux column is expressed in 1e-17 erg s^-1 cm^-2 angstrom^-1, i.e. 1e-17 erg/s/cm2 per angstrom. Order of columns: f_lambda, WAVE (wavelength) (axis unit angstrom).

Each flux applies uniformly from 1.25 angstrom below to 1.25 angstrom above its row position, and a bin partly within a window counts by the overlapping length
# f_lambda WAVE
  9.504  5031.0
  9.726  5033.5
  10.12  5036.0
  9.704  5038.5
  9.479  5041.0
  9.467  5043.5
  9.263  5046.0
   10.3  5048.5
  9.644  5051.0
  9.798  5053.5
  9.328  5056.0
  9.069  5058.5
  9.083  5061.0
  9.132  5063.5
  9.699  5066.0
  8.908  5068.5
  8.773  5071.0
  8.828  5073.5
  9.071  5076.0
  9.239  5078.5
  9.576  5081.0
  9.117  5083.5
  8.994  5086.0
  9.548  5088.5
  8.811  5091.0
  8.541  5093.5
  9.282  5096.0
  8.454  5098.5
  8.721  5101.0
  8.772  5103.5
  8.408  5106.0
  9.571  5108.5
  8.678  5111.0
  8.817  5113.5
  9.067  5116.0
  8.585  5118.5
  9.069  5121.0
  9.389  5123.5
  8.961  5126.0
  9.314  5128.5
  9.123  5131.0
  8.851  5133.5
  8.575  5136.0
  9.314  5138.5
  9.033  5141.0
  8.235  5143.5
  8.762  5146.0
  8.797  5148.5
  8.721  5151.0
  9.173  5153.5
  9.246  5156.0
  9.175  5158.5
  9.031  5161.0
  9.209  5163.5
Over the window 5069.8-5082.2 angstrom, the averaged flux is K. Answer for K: 9.1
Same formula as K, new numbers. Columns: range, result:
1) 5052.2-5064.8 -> 9.29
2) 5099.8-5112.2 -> 8.83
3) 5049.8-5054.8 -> 9.72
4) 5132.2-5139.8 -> 8.92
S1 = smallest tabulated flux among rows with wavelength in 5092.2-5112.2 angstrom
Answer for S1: 8.408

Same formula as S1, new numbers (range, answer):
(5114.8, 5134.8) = 8.585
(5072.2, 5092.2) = 8.811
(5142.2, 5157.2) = 8.235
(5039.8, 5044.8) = 9.467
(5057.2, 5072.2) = 8.773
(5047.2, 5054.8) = 9.644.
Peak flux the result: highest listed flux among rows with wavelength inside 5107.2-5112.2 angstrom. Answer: 9.571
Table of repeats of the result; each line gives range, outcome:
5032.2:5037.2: 10.12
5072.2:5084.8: 9.576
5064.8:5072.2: 9.699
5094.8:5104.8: 9.282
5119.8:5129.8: 9.389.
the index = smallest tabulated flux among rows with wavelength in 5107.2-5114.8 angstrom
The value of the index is 8.678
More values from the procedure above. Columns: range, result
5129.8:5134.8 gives 8.851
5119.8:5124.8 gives 9.069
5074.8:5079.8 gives 9.071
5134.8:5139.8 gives 8.575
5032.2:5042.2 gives 9.479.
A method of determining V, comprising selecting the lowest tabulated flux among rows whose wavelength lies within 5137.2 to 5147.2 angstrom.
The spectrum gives 8.235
